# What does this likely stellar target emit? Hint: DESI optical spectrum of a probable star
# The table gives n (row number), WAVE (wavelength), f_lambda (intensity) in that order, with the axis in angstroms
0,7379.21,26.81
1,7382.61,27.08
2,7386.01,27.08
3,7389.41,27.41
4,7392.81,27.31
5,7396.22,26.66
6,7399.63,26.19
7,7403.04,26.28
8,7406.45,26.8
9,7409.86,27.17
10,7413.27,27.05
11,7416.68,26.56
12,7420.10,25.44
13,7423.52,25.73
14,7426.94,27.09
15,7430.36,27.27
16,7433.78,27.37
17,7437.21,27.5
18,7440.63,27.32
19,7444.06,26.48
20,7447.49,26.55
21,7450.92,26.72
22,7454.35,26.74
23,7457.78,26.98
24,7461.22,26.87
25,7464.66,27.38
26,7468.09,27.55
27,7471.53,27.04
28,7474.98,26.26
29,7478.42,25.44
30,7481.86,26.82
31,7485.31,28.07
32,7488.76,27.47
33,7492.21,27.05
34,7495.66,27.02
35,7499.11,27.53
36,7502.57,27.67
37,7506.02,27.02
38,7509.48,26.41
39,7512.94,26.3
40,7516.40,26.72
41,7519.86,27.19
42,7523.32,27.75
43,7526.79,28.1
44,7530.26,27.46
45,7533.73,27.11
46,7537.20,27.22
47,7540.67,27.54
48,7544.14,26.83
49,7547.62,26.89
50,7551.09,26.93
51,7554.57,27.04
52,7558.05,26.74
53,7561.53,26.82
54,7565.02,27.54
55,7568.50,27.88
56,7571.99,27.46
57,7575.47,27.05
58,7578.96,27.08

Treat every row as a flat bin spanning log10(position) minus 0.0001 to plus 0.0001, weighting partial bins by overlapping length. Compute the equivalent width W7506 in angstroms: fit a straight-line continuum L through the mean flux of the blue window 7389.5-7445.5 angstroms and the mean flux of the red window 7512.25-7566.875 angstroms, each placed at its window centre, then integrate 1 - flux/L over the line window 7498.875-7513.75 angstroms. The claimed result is 0.0 angstroms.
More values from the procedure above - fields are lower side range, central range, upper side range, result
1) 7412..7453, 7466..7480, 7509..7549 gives 0.2 angstroms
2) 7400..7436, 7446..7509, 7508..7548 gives -0.2 angstroms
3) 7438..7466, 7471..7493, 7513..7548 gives 0.1 angstroms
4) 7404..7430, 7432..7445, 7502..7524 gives -0.3 angstroms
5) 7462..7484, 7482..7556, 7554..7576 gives -0.5 angstroms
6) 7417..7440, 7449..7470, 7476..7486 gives -0.3 angstroms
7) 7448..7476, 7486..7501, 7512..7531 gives -0.1 angstroms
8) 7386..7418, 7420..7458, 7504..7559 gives 0.1 angstroms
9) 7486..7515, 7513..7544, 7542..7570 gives -0.2 angstroms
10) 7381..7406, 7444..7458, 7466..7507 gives 0.2 angstroms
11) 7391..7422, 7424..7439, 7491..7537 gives -0.2 angstroms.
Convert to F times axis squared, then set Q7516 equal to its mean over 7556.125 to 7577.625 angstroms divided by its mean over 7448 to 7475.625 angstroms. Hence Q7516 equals 1.0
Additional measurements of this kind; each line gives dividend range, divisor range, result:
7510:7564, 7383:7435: 1.05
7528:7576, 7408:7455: 1.05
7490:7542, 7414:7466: 1.04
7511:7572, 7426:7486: 1.03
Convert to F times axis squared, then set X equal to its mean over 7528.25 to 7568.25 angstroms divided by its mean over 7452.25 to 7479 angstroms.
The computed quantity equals 1.03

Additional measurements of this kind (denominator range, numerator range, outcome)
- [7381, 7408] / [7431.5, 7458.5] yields 1.02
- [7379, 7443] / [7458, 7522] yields 1.03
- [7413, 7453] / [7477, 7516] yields 1.03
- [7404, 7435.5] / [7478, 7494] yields 1.03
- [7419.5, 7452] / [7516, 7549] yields 1.05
